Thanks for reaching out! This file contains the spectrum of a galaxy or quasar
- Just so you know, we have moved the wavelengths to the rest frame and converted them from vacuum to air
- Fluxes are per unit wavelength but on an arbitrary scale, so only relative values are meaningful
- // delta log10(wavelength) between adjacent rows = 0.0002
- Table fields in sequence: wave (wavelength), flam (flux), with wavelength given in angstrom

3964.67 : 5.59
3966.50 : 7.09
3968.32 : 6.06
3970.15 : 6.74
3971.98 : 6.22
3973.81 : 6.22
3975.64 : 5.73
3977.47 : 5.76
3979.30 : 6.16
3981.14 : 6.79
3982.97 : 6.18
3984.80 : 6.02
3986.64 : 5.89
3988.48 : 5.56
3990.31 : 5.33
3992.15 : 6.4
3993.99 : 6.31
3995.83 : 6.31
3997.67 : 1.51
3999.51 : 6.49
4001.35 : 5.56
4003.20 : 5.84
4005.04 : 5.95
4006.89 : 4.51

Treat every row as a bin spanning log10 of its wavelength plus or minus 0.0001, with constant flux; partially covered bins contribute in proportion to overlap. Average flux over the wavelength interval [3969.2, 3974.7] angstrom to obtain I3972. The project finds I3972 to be 6.39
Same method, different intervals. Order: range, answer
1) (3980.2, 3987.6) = 6.21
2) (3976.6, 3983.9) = 6.23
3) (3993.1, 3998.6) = 4.71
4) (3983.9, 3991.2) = 5.7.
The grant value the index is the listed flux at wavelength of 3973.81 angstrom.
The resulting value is 6.22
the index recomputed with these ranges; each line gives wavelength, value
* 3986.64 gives 5.89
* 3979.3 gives 6.16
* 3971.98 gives 6.22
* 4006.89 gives 4.51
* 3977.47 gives 5.76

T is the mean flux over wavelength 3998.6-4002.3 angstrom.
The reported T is 6.01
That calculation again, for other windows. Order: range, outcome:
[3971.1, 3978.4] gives 5.98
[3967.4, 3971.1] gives 6.41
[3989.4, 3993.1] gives 5.87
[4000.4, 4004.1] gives 5.7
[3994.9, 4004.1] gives 5.14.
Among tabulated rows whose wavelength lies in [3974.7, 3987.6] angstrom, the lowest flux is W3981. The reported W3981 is 5.73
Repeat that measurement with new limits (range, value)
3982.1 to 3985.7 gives 6.02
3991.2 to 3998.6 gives 1.51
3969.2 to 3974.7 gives 6.22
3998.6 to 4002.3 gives 5.56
